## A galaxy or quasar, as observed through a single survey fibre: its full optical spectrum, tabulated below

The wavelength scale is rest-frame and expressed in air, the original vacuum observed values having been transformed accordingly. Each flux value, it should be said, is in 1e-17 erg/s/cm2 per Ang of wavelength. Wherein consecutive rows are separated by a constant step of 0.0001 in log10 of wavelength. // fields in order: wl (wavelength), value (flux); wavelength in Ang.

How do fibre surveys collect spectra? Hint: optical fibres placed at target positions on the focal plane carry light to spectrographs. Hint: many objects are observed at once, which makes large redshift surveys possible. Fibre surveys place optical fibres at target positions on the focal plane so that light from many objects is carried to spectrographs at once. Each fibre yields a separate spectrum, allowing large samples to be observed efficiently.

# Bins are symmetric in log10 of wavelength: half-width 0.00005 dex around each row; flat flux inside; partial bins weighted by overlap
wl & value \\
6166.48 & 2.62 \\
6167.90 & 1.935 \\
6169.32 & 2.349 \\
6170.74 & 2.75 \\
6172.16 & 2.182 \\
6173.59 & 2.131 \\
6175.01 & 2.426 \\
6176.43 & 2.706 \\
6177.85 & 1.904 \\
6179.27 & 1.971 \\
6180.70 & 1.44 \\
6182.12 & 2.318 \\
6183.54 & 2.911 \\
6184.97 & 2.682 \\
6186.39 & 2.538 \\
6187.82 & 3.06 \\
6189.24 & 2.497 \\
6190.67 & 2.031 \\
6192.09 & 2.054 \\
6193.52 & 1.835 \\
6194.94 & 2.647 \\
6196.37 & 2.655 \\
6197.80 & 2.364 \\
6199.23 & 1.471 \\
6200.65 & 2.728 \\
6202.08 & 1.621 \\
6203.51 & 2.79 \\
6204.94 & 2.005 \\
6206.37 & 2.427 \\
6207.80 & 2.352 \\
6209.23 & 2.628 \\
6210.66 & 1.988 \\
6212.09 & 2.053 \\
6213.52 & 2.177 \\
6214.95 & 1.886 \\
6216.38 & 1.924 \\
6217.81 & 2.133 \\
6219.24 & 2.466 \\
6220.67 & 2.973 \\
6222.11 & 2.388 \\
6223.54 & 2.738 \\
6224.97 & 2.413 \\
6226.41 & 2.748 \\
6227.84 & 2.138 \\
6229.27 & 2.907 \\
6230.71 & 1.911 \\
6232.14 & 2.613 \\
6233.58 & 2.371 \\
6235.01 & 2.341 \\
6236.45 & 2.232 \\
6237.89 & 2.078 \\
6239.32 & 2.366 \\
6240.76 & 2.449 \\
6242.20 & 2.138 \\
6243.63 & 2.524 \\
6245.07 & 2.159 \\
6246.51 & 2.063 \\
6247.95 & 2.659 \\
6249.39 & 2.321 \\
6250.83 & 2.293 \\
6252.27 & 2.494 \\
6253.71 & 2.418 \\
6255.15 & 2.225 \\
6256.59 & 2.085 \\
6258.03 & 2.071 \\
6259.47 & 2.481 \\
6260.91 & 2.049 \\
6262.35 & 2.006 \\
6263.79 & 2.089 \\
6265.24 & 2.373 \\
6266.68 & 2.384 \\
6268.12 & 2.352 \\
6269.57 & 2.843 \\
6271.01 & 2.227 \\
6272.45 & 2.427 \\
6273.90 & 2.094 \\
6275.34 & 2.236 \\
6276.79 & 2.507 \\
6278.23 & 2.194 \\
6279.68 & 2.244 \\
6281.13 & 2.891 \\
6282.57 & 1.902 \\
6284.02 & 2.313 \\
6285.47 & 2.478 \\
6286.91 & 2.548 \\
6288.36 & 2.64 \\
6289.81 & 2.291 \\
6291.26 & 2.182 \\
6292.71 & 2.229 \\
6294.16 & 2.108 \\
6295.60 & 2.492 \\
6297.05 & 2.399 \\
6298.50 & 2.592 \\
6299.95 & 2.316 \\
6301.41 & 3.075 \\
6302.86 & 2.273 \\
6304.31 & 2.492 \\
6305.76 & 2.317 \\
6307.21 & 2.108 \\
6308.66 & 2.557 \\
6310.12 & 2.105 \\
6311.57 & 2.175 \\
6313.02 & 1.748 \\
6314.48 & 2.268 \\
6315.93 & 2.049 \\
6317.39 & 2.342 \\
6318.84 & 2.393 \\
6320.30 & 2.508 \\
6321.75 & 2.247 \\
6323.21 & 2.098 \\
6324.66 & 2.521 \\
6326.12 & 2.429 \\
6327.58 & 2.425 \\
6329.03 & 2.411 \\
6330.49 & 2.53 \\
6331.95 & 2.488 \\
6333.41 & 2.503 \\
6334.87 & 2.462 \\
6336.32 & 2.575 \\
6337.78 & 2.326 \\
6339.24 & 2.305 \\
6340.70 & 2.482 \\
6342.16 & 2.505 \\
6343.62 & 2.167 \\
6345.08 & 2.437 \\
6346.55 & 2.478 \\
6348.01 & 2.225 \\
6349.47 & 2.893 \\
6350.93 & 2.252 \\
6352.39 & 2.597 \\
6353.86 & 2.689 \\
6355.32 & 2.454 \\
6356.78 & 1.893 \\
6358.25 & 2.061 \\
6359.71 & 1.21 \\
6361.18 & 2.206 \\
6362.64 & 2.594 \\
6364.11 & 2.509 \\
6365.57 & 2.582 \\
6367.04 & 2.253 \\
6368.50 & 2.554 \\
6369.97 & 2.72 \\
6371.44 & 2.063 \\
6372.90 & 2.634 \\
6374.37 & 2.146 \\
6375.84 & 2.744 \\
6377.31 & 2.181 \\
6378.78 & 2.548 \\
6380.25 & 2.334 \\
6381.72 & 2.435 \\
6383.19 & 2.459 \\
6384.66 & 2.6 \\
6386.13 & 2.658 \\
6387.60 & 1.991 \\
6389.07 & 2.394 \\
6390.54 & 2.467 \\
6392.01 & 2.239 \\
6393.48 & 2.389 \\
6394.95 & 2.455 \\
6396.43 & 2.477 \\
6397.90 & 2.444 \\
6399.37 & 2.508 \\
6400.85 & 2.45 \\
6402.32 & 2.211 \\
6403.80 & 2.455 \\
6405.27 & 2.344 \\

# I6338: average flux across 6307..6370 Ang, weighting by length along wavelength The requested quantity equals 2.35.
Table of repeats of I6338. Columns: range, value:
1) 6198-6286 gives 2.31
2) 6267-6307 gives 2.39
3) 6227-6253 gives 2.34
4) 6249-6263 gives 2.24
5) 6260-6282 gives 2.33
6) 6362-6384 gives 2.45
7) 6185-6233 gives 2.34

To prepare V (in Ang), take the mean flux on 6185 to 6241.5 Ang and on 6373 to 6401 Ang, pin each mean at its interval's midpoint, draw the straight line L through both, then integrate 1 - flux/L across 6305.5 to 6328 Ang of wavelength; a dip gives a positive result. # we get 1.1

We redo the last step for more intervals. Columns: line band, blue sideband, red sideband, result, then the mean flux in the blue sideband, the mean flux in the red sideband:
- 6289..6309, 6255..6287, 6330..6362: -0.56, 2.3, 2.35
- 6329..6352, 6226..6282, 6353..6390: -0.91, 2.33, 2.36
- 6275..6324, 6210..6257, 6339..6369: 0.09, 2.33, 2.35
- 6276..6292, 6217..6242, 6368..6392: 0.27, 2.42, 2.43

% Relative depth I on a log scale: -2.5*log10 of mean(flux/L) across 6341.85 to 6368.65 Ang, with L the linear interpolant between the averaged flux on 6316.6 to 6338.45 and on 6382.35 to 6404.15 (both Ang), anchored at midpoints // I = 0.04 mag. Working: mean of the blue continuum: 2.42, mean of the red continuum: 2.41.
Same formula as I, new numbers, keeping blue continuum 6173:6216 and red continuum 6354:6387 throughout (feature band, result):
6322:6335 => -0.04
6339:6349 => -0.02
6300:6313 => -0.01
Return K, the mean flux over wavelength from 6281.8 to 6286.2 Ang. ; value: 2.24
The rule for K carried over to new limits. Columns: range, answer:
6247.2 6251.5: 2.42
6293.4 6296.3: 2.3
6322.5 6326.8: 2.35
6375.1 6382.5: 2.45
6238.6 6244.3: 2.37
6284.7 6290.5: 2.49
